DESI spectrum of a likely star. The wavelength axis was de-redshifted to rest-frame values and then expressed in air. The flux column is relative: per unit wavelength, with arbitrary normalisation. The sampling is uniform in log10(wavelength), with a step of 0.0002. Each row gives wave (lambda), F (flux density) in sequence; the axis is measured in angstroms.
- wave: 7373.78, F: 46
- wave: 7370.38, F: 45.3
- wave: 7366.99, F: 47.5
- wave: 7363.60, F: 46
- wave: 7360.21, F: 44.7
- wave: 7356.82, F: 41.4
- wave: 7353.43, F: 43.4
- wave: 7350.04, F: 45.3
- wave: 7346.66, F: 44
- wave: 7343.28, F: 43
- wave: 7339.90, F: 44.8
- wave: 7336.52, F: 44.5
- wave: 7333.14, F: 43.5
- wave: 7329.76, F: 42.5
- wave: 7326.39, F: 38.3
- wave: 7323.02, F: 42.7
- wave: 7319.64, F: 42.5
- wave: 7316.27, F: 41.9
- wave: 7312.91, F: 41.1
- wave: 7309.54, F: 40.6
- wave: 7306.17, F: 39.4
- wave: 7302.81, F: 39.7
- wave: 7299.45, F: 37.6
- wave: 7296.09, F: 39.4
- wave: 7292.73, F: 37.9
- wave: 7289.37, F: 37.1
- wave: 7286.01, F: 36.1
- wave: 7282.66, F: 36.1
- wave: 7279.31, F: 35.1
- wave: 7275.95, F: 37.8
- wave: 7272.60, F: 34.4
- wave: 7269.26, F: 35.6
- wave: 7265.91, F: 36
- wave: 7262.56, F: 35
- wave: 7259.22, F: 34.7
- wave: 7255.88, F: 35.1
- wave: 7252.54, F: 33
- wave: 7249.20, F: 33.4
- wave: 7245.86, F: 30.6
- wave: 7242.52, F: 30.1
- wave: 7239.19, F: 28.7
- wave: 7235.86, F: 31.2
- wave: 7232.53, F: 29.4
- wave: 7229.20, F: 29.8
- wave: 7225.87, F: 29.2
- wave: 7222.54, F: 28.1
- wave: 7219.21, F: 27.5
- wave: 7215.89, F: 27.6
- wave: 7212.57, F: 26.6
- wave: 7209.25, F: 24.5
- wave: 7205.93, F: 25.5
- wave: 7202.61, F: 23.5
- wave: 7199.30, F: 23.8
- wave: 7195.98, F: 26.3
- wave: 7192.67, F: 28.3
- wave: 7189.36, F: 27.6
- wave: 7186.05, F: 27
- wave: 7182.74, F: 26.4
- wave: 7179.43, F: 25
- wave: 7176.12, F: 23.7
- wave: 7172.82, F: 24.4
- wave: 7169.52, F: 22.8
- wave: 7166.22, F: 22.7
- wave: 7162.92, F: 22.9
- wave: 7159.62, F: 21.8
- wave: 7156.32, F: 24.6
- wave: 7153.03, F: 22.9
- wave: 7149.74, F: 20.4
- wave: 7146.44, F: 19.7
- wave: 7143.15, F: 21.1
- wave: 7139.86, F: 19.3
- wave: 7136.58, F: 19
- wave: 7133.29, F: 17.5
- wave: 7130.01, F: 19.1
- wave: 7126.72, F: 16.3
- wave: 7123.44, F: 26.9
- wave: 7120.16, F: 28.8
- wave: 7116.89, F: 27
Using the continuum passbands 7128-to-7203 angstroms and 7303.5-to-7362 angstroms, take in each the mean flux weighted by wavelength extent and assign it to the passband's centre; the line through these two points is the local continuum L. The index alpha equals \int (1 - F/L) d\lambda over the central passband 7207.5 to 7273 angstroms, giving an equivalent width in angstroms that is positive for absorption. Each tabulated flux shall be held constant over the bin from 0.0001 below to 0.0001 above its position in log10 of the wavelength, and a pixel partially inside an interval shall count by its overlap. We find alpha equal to 1.7 angstroms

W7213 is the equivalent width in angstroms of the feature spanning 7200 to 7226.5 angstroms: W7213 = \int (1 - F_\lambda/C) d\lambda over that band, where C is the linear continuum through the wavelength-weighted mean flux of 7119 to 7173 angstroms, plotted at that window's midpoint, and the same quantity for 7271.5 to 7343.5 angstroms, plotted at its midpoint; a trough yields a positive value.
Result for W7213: 2.6 angstroms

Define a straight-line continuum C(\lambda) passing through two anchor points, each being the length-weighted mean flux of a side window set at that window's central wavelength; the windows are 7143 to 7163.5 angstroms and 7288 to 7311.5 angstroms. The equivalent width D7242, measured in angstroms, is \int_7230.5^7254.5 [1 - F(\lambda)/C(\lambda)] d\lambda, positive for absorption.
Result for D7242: 0.97 angstroms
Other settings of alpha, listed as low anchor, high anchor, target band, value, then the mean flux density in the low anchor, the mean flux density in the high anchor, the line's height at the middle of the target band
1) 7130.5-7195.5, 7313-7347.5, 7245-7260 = 0.05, 23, 42.7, 33.5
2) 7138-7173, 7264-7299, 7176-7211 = 0.79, 21.9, 36.6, 26.4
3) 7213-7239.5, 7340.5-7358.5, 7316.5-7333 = -0.48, 28.8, 43.5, 40.6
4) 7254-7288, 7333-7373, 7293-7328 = -0.30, 35.6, 44.5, 39.9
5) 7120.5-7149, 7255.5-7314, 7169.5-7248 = 3.95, 20.3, 37.2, 28.6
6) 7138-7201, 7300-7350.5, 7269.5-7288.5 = 0.36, 23.7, 42.1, 36.6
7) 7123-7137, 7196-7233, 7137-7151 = 0.30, 19.2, 26.8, 20.5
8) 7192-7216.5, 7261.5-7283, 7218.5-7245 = 0.27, 25.6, 35.7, 29.7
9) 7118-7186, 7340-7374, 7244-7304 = -0.23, 22.4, 44.6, 35.6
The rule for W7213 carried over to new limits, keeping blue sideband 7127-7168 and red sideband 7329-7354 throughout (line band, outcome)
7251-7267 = -0.3 angstroms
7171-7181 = -0.1 angstroms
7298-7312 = 0.0 angstroms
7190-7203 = 0.4 angstroms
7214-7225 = 0.6 angstroms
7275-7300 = 0.3 angstroms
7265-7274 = 0.0 angstroms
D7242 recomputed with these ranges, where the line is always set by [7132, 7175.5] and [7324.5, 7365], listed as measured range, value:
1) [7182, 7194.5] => -0.92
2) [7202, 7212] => 1.02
